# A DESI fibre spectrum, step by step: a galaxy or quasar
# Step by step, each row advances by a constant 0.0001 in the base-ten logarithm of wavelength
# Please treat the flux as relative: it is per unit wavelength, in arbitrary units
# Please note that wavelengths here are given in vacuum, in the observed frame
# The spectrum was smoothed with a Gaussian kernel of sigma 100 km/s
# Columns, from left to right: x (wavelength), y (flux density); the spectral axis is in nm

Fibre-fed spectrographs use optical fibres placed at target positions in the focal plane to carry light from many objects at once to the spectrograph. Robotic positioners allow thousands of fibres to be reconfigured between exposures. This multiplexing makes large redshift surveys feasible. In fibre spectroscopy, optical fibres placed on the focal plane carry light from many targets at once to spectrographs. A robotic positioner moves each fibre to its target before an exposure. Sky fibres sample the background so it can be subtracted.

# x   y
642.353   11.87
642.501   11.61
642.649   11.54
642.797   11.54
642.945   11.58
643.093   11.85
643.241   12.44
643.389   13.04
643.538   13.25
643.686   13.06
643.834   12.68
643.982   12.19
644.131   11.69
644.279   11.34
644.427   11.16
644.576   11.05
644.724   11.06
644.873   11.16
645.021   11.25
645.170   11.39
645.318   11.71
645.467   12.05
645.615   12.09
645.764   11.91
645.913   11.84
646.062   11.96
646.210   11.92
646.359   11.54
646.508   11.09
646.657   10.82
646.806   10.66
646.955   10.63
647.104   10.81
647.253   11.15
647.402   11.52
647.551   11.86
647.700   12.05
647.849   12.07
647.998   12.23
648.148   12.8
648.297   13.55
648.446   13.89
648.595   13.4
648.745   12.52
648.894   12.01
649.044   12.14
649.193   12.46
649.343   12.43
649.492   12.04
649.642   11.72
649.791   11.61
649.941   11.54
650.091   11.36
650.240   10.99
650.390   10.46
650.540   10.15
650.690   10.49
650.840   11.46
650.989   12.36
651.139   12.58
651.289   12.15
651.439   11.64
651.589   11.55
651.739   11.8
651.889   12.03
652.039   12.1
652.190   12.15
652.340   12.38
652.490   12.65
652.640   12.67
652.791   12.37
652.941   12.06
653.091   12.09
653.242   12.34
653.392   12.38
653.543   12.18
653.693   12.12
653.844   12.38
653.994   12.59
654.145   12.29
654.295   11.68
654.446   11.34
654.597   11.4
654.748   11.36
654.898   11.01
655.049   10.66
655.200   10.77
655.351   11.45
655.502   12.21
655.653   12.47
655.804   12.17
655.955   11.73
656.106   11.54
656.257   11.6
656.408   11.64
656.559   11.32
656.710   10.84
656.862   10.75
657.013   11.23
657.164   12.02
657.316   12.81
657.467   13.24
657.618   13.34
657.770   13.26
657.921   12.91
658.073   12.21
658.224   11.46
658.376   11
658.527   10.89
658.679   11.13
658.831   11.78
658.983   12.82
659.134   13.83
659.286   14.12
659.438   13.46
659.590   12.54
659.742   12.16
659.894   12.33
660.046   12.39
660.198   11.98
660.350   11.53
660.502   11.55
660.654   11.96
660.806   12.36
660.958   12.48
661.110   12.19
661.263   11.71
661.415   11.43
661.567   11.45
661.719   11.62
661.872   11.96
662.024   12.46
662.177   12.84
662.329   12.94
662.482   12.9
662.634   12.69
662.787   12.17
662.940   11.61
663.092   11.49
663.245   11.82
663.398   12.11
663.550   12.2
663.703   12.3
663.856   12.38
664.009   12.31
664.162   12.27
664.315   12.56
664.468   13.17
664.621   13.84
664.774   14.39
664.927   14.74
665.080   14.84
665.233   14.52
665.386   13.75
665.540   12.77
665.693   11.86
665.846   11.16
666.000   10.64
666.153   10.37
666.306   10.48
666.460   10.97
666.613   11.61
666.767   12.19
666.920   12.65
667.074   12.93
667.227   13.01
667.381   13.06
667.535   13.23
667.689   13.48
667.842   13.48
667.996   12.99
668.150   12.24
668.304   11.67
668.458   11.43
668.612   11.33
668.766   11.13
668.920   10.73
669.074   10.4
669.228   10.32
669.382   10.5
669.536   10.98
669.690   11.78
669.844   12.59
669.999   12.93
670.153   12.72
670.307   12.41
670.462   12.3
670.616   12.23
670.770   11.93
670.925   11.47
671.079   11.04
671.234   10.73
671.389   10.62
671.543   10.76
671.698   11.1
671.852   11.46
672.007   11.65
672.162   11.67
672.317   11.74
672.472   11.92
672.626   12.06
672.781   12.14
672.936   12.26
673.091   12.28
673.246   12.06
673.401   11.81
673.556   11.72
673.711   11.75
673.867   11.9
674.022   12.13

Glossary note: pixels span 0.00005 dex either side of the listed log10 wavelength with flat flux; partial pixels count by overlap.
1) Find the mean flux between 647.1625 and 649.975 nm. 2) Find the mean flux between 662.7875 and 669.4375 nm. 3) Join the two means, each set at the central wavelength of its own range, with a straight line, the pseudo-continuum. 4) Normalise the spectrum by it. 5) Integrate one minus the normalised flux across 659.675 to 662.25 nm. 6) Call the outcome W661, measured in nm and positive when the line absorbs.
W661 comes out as 0.05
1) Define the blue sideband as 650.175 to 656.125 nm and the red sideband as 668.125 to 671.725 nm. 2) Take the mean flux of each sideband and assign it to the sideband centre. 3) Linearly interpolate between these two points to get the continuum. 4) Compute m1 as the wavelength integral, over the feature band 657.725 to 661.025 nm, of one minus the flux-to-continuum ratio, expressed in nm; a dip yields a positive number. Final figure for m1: -0.17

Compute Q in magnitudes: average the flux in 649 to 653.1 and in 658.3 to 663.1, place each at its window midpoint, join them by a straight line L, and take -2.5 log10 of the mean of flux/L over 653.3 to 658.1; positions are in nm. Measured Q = 0.009 mag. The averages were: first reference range 11.8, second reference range 12.2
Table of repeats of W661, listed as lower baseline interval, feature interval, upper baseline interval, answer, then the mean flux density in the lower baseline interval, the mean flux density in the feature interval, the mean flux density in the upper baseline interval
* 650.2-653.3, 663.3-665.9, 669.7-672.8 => -0.27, 11.8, 13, 11.8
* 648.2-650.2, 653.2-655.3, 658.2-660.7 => 0.09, 12.3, 11.7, 12.2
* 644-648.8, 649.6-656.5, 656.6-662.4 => 0.11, 11.8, 11.8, 12.2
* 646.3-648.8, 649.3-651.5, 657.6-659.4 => 0.09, 11.9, 11.5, 12.4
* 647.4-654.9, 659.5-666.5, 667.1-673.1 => -0.24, 12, 12.3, 11.8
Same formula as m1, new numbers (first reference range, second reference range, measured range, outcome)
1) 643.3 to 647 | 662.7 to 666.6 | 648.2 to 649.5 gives -0.10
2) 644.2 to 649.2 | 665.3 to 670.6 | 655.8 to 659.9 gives -0.09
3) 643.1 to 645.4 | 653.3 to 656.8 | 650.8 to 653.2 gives -0.08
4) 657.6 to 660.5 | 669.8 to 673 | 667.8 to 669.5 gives 0.07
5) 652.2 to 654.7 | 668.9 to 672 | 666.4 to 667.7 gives -0.10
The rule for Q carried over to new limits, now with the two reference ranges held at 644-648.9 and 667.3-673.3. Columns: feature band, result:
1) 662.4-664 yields -0.03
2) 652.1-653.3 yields -0.05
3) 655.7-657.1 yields 0.03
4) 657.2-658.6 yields -0.05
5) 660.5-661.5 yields -0.02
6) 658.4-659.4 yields -0.05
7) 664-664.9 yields -0.12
